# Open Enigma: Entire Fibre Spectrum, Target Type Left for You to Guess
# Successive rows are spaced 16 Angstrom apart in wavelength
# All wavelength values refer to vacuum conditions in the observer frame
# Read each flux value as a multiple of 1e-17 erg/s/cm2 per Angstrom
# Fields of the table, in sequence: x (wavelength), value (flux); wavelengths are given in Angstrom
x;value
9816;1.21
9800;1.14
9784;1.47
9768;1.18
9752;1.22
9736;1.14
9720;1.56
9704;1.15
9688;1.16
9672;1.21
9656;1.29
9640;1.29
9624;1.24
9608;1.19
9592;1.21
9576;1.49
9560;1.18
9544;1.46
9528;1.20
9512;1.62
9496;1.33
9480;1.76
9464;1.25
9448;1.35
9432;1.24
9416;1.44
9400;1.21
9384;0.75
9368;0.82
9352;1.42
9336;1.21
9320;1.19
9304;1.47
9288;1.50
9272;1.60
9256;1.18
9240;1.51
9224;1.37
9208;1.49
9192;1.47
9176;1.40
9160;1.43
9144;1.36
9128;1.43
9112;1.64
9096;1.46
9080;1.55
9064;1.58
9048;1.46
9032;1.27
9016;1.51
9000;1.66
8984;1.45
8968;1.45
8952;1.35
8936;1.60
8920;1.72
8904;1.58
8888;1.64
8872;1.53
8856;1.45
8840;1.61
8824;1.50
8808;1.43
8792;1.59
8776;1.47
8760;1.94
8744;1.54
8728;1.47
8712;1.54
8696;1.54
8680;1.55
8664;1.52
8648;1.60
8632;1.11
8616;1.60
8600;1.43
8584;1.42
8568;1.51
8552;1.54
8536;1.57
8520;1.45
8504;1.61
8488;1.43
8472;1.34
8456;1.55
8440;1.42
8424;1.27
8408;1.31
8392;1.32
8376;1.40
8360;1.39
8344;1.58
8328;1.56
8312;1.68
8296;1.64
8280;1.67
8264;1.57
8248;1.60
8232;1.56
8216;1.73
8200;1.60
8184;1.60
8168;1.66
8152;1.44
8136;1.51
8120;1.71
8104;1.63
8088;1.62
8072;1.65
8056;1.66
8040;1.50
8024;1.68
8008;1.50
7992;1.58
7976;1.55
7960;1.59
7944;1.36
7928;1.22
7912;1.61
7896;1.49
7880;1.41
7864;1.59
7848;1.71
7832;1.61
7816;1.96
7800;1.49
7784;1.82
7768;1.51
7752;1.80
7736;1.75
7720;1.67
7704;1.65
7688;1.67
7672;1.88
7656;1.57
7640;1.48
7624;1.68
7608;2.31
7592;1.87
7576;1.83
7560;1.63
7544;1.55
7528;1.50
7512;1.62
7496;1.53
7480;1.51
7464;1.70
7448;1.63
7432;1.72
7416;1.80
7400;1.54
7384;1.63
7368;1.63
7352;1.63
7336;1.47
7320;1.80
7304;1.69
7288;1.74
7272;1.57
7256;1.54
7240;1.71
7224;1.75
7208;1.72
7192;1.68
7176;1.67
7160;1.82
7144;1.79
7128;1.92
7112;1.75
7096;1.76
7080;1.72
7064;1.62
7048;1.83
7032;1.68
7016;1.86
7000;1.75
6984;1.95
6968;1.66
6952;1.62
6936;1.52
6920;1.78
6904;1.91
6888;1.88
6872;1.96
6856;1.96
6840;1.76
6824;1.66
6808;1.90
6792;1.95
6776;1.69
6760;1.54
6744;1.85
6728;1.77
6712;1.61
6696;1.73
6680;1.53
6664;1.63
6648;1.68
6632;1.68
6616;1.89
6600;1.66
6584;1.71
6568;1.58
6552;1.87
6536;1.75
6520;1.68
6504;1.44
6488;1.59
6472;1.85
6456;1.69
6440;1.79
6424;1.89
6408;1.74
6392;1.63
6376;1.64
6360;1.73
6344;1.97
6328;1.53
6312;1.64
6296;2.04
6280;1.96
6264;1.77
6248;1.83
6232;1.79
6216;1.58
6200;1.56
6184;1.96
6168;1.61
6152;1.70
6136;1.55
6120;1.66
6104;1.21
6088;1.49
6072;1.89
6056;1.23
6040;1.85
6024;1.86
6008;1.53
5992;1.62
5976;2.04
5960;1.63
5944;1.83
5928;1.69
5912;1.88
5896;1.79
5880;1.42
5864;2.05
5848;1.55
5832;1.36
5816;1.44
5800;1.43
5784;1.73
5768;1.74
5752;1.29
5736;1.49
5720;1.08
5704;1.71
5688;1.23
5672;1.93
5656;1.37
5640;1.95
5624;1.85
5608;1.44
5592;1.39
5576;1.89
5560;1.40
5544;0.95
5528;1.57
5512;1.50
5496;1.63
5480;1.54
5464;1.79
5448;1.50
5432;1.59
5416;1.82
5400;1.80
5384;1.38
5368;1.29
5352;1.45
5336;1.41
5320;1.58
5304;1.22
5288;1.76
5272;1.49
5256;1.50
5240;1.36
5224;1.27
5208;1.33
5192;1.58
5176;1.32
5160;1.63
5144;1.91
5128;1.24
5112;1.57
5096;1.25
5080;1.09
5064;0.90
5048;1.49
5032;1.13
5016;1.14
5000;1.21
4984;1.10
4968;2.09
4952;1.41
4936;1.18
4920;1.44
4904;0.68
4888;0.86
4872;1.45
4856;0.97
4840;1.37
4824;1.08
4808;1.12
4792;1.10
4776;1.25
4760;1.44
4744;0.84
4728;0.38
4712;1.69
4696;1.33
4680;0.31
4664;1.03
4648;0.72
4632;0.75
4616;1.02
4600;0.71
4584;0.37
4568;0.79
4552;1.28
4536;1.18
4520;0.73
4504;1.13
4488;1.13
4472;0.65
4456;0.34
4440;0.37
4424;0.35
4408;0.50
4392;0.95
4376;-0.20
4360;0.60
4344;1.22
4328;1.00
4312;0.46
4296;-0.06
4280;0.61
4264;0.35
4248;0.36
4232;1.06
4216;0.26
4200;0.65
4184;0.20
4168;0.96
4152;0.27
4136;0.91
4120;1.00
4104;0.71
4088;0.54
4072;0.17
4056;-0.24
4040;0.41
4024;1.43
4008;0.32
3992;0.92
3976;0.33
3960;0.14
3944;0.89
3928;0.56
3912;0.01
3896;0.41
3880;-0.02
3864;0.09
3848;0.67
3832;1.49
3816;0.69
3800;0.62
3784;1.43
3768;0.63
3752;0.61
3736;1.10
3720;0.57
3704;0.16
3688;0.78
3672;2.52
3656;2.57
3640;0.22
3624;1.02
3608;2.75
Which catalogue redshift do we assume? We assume 0.178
